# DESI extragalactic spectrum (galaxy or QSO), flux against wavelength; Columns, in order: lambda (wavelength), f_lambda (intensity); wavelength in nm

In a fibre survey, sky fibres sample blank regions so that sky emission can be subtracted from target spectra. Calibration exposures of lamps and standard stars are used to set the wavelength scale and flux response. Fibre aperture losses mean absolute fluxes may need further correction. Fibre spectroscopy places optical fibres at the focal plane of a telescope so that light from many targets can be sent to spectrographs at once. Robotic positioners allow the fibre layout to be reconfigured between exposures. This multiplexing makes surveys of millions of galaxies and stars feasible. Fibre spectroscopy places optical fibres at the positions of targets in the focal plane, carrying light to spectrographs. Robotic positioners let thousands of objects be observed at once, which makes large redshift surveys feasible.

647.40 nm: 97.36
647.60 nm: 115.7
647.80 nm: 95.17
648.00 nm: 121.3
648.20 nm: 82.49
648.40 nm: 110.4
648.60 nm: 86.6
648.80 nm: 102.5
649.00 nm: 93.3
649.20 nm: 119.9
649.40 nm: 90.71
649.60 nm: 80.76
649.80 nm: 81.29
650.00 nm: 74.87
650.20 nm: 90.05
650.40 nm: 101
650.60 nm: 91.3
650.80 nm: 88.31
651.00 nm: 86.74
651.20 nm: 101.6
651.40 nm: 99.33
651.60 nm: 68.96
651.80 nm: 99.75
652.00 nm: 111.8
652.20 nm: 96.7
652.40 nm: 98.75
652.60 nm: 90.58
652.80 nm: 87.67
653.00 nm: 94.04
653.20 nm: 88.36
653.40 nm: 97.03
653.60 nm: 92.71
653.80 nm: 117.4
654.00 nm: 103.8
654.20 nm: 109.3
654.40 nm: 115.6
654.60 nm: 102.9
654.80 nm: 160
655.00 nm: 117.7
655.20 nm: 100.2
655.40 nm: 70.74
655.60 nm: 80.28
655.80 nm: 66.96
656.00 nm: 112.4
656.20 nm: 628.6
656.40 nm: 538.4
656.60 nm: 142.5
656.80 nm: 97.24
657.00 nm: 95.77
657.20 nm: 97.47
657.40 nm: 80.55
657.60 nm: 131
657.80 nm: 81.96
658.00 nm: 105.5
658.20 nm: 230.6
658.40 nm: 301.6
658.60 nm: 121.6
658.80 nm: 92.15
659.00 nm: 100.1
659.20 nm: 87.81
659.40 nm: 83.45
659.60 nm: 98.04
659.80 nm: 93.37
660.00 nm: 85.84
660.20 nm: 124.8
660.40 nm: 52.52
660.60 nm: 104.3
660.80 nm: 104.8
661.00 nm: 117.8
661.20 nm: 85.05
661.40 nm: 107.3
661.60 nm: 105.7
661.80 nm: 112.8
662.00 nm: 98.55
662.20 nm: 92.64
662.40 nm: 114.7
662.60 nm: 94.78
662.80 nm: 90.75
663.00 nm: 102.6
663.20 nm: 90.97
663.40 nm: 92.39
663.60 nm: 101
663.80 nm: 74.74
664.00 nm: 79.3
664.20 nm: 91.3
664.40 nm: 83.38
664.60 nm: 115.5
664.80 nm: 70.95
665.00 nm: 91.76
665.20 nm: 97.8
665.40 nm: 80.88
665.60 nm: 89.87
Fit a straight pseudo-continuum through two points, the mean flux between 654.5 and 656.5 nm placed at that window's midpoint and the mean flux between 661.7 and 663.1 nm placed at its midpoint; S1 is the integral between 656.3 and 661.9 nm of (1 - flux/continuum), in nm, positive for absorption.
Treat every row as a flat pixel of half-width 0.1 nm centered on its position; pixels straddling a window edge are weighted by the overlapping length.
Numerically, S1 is 0.80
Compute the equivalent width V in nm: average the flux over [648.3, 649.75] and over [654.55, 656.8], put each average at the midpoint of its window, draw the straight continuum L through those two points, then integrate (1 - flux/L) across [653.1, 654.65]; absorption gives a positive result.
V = 0.58 nm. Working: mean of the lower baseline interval 97.2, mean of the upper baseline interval 191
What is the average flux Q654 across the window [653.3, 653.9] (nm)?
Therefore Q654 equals 102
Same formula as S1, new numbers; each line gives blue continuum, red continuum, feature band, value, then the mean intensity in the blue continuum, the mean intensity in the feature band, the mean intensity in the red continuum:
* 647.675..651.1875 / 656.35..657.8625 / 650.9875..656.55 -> -0.28 nm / 94.3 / 134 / 147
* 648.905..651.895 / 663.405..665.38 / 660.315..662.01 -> -0.18 nm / 91.2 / 99.2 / 89.3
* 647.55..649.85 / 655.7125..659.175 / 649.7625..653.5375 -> 0.97 nm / 98.3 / 92.2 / 176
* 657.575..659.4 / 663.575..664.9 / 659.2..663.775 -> 0.51 nm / 136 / 97.3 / 87.3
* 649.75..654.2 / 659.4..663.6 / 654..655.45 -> -0.25 nm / 94.2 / 112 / 98.2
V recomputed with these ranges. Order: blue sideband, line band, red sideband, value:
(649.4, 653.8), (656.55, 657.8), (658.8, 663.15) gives -0.11 nm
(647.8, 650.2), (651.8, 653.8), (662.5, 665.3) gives -0.06 nm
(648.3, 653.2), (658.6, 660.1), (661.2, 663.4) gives 0.07 nm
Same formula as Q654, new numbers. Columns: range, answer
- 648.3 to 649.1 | 98.2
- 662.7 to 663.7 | 95.5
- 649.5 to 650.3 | 81.7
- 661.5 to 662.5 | 105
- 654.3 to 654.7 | 109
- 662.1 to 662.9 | 98.2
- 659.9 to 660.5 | 87.7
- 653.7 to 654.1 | 111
